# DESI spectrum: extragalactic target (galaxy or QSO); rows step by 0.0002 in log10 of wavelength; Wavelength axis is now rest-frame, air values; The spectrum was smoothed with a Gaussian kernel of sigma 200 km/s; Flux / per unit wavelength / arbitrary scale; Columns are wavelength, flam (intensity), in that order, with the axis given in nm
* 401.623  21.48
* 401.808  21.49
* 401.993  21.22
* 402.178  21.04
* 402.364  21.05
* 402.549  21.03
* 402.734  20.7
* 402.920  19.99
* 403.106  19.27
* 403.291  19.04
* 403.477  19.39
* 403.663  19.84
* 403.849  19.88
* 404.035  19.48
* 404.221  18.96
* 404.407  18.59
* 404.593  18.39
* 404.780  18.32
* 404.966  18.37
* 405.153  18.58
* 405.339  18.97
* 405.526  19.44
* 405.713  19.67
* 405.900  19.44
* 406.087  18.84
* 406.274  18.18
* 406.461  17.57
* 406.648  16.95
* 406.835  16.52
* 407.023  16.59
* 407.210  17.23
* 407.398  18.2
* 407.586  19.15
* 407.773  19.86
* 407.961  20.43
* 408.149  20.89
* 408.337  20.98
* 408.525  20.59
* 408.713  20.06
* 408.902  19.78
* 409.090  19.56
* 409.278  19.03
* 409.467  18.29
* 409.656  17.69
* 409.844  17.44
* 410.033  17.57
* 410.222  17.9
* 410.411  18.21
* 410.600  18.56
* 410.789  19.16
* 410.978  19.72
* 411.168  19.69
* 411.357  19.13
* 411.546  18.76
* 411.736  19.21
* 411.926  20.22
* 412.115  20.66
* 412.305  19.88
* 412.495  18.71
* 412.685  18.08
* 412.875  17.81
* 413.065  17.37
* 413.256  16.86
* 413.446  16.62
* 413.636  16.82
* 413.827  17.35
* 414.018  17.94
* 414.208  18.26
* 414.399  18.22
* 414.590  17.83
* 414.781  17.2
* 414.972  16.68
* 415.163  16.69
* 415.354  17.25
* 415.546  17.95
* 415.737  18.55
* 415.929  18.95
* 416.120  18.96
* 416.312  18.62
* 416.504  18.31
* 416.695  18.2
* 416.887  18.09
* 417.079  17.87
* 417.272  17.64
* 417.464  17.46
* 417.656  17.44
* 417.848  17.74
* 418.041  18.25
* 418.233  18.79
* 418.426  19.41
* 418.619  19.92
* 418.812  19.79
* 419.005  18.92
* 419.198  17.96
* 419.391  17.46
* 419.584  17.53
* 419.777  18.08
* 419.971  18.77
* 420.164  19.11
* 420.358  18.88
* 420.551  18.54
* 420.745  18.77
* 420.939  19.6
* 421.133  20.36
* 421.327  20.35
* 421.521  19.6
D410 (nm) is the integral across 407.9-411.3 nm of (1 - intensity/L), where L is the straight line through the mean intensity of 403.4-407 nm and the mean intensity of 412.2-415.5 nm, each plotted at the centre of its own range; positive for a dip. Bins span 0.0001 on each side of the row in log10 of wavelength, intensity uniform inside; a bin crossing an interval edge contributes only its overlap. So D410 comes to -0.20 nm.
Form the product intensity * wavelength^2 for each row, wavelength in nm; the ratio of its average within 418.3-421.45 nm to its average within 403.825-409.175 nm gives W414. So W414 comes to 1.07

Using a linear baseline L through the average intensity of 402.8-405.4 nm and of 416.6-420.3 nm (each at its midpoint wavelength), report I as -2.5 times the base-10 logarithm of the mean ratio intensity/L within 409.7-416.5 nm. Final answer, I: 0.02 mag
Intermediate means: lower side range 19.1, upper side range 18.3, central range 18.2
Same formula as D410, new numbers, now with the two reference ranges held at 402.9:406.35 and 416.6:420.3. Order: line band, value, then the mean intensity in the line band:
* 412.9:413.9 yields 0.08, 17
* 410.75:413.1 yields -0.06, 19.2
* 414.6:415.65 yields 0.07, 17.2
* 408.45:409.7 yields -0.03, 19.3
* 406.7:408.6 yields -0.01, 19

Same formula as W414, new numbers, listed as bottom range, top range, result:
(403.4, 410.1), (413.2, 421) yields 1.01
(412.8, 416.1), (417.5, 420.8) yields 1.08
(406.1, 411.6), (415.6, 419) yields 1.03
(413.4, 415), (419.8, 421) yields 1.11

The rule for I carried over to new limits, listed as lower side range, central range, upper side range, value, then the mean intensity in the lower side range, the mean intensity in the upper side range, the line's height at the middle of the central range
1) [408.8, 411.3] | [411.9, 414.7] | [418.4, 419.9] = 0.031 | 18.7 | 18.6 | 18.6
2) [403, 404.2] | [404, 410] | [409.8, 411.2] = 0.011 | 19.5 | 18.5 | 19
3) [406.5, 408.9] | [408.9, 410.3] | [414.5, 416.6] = 0.022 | 19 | 17.9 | 18.7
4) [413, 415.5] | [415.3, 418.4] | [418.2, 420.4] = -0.008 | 17.3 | 18.7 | 18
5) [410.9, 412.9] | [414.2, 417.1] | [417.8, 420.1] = 0.055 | 19.3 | 18.6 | 18.9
